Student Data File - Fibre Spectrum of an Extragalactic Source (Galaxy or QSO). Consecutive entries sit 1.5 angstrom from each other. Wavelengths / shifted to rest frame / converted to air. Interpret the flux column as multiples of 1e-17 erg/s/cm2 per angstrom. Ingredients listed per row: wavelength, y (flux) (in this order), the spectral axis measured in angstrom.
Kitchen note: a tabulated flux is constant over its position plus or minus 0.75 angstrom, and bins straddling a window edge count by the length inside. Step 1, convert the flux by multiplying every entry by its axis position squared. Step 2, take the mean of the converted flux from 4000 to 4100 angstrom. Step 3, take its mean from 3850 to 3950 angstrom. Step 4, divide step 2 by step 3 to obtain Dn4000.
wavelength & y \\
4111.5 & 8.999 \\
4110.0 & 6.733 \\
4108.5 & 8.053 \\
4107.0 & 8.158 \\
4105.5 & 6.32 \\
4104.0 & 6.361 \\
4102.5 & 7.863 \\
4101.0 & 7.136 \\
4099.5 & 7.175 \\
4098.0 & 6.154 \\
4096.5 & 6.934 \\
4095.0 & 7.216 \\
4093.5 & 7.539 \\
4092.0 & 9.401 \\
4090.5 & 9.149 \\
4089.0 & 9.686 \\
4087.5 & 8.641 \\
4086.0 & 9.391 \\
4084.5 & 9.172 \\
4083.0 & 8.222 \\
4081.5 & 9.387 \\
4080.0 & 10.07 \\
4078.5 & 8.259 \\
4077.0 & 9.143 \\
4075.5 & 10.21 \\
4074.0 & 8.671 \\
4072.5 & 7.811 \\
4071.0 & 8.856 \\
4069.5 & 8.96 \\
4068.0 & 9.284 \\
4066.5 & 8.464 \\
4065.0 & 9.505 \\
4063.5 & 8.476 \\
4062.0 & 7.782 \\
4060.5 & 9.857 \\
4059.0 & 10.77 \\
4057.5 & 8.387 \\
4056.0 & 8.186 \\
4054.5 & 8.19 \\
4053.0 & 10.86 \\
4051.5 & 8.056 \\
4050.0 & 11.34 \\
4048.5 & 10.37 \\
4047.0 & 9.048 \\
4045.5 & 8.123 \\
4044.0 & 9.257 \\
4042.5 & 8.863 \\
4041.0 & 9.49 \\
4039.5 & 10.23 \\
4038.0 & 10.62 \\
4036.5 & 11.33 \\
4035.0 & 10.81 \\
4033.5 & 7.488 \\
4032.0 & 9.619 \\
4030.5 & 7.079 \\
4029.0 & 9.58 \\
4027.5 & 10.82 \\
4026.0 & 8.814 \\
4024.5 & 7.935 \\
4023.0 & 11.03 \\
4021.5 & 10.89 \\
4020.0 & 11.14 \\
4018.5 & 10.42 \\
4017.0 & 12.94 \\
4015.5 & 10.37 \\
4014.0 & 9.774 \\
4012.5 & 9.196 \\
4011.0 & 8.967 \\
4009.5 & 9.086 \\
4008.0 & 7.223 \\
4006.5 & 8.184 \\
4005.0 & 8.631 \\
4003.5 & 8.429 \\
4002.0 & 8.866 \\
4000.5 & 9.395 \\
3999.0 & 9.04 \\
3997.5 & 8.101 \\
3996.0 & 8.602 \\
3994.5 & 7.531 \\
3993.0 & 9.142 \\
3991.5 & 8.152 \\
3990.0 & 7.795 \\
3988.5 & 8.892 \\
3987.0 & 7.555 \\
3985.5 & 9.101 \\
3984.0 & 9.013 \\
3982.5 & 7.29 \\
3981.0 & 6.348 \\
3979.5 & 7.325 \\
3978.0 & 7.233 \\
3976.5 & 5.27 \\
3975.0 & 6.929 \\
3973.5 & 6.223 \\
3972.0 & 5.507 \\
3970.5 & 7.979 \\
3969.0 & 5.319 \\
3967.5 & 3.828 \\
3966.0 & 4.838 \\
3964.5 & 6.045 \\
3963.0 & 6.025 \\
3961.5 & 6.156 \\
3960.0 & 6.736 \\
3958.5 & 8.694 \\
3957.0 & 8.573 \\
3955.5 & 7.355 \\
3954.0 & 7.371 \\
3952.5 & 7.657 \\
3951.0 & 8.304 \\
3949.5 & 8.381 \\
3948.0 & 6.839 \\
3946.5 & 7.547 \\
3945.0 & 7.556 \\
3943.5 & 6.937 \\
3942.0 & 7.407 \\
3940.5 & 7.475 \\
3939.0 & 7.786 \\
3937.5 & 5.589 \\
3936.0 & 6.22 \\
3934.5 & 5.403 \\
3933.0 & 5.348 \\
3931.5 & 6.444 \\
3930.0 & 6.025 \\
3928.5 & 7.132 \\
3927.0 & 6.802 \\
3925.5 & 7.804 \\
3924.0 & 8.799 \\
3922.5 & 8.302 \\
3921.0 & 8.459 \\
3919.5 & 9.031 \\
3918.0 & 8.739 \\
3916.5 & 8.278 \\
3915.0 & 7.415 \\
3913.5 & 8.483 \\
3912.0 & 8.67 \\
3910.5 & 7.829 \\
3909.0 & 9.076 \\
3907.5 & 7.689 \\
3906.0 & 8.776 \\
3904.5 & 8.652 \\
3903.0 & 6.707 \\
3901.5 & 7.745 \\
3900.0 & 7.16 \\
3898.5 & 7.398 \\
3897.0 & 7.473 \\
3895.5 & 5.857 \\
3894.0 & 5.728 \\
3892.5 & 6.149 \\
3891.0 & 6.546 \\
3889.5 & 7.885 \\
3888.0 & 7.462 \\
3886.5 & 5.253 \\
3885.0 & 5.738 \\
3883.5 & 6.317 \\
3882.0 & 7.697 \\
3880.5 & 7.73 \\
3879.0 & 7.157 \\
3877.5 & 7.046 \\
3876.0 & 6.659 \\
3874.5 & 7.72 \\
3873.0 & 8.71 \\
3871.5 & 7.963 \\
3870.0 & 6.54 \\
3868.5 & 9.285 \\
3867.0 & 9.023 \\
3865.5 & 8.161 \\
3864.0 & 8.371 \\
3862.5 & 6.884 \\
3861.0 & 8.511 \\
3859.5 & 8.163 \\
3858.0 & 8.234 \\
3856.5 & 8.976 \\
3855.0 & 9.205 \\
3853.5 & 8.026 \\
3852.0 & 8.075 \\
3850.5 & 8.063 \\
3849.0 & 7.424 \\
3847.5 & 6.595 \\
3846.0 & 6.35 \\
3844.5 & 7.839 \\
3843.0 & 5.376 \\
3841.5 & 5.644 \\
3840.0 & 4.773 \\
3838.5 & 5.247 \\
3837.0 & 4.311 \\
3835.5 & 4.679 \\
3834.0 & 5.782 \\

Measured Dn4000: 1.31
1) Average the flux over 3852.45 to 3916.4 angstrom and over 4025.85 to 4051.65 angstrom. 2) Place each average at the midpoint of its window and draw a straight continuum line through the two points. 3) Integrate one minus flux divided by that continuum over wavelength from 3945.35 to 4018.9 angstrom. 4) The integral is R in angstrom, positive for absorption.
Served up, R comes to 8.62 angstrom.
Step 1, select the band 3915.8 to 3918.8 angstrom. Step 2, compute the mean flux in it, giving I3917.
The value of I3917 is 8.52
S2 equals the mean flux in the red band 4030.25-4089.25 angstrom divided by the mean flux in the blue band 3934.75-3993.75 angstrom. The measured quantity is 1.3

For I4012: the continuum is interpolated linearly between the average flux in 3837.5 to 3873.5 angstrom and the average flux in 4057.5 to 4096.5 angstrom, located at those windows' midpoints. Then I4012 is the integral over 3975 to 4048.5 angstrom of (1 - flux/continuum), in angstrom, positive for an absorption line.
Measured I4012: -3.8 angstrom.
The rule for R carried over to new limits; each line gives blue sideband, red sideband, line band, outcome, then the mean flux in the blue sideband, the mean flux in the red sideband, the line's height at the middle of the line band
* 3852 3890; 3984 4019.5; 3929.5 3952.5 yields 4.0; 7.71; 8.95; 8.37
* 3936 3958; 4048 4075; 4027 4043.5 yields -1.7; 7.45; 9.1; 8.72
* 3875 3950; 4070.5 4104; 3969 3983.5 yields 2.0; 7.29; 8.41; 7.7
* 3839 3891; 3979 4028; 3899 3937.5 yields 1.9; 7.41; 8.97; 8.01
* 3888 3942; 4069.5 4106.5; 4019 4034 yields -2.8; 7.4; 8.29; 7.98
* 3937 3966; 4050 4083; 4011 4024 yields -3.6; 7.24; 9.04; 8.27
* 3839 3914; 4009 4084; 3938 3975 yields 6.4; 7.45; 9.44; 8.38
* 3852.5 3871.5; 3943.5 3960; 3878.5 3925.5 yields 2.7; 8.27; 7.74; 8.03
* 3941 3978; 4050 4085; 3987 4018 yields -4.8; 6.82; 9.03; 7.7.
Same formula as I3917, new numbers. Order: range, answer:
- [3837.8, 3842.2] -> 5.22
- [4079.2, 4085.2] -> 9.21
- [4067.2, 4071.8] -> 9.01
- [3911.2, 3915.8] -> 8.19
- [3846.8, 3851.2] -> 7.36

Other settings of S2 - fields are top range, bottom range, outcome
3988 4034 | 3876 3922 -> 1.23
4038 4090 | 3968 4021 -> 1.10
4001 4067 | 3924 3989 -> 1.36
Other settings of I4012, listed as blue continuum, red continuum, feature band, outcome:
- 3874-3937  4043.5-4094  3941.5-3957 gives 0.4 angstrom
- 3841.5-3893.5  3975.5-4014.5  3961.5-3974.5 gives 3.7 angstrom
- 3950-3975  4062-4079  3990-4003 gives -2.1 angstrom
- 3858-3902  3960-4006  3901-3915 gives -1.5 angstrom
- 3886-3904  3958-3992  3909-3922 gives -3.0 angstrom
